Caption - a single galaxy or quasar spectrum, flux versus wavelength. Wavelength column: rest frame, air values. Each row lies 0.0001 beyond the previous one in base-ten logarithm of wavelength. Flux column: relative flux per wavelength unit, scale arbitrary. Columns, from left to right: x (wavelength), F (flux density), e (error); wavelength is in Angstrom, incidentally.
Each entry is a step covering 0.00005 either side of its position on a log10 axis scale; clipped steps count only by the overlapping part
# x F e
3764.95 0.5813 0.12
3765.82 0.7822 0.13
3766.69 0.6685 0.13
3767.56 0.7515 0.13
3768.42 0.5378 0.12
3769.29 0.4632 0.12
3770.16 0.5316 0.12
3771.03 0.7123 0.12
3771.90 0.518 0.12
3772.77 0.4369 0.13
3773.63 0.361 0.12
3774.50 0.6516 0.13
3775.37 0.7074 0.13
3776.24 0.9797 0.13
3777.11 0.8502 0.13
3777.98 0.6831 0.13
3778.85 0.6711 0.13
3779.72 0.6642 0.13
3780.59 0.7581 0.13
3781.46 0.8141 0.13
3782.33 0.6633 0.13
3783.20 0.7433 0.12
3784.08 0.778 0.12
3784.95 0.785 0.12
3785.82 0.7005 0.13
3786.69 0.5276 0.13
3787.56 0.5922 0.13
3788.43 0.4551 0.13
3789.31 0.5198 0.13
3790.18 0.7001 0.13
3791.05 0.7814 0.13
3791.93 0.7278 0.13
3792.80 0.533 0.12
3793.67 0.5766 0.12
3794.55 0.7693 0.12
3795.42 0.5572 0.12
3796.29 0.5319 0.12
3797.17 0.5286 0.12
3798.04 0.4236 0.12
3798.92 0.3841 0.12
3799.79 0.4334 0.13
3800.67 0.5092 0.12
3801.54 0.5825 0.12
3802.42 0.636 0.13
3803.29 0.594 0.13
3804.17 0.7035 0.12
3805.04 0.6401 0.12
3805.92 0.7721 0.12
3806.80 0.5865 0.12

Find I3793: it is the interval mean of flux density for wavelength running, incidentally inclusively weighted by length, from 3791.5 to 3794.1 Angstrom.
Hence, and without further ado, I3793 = 0.614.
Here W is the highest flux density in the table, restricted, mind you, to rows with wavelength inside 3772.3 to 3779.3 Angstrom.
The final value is 0.9797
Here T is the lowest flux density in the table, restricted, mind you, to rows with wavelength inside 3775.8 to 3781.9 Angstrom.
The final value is 0.6642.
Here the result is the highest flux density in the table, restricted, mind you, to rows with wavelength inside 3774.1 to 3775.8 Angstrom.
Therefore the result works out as 0.7074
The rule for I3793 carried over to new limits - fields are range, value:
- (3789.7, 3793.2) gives 0.685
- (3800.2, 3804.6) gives 0.603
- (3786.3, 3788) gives 0.562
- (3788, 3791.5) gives 0.613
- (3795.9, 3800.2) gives 0.459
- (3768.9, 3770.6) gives 0.498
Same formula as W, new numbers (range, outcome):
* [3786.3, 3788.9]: 0.5922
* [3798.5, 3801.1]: 0.5092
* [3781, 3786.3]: 0.8141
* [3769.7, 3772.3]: 0.7123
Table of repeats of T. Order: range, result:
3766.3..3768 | 0.6685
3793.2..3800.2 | 0.3841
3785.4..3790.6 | 0.4551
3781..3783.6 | 0.6633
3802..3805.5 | 0.594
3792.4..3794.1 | 0.533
